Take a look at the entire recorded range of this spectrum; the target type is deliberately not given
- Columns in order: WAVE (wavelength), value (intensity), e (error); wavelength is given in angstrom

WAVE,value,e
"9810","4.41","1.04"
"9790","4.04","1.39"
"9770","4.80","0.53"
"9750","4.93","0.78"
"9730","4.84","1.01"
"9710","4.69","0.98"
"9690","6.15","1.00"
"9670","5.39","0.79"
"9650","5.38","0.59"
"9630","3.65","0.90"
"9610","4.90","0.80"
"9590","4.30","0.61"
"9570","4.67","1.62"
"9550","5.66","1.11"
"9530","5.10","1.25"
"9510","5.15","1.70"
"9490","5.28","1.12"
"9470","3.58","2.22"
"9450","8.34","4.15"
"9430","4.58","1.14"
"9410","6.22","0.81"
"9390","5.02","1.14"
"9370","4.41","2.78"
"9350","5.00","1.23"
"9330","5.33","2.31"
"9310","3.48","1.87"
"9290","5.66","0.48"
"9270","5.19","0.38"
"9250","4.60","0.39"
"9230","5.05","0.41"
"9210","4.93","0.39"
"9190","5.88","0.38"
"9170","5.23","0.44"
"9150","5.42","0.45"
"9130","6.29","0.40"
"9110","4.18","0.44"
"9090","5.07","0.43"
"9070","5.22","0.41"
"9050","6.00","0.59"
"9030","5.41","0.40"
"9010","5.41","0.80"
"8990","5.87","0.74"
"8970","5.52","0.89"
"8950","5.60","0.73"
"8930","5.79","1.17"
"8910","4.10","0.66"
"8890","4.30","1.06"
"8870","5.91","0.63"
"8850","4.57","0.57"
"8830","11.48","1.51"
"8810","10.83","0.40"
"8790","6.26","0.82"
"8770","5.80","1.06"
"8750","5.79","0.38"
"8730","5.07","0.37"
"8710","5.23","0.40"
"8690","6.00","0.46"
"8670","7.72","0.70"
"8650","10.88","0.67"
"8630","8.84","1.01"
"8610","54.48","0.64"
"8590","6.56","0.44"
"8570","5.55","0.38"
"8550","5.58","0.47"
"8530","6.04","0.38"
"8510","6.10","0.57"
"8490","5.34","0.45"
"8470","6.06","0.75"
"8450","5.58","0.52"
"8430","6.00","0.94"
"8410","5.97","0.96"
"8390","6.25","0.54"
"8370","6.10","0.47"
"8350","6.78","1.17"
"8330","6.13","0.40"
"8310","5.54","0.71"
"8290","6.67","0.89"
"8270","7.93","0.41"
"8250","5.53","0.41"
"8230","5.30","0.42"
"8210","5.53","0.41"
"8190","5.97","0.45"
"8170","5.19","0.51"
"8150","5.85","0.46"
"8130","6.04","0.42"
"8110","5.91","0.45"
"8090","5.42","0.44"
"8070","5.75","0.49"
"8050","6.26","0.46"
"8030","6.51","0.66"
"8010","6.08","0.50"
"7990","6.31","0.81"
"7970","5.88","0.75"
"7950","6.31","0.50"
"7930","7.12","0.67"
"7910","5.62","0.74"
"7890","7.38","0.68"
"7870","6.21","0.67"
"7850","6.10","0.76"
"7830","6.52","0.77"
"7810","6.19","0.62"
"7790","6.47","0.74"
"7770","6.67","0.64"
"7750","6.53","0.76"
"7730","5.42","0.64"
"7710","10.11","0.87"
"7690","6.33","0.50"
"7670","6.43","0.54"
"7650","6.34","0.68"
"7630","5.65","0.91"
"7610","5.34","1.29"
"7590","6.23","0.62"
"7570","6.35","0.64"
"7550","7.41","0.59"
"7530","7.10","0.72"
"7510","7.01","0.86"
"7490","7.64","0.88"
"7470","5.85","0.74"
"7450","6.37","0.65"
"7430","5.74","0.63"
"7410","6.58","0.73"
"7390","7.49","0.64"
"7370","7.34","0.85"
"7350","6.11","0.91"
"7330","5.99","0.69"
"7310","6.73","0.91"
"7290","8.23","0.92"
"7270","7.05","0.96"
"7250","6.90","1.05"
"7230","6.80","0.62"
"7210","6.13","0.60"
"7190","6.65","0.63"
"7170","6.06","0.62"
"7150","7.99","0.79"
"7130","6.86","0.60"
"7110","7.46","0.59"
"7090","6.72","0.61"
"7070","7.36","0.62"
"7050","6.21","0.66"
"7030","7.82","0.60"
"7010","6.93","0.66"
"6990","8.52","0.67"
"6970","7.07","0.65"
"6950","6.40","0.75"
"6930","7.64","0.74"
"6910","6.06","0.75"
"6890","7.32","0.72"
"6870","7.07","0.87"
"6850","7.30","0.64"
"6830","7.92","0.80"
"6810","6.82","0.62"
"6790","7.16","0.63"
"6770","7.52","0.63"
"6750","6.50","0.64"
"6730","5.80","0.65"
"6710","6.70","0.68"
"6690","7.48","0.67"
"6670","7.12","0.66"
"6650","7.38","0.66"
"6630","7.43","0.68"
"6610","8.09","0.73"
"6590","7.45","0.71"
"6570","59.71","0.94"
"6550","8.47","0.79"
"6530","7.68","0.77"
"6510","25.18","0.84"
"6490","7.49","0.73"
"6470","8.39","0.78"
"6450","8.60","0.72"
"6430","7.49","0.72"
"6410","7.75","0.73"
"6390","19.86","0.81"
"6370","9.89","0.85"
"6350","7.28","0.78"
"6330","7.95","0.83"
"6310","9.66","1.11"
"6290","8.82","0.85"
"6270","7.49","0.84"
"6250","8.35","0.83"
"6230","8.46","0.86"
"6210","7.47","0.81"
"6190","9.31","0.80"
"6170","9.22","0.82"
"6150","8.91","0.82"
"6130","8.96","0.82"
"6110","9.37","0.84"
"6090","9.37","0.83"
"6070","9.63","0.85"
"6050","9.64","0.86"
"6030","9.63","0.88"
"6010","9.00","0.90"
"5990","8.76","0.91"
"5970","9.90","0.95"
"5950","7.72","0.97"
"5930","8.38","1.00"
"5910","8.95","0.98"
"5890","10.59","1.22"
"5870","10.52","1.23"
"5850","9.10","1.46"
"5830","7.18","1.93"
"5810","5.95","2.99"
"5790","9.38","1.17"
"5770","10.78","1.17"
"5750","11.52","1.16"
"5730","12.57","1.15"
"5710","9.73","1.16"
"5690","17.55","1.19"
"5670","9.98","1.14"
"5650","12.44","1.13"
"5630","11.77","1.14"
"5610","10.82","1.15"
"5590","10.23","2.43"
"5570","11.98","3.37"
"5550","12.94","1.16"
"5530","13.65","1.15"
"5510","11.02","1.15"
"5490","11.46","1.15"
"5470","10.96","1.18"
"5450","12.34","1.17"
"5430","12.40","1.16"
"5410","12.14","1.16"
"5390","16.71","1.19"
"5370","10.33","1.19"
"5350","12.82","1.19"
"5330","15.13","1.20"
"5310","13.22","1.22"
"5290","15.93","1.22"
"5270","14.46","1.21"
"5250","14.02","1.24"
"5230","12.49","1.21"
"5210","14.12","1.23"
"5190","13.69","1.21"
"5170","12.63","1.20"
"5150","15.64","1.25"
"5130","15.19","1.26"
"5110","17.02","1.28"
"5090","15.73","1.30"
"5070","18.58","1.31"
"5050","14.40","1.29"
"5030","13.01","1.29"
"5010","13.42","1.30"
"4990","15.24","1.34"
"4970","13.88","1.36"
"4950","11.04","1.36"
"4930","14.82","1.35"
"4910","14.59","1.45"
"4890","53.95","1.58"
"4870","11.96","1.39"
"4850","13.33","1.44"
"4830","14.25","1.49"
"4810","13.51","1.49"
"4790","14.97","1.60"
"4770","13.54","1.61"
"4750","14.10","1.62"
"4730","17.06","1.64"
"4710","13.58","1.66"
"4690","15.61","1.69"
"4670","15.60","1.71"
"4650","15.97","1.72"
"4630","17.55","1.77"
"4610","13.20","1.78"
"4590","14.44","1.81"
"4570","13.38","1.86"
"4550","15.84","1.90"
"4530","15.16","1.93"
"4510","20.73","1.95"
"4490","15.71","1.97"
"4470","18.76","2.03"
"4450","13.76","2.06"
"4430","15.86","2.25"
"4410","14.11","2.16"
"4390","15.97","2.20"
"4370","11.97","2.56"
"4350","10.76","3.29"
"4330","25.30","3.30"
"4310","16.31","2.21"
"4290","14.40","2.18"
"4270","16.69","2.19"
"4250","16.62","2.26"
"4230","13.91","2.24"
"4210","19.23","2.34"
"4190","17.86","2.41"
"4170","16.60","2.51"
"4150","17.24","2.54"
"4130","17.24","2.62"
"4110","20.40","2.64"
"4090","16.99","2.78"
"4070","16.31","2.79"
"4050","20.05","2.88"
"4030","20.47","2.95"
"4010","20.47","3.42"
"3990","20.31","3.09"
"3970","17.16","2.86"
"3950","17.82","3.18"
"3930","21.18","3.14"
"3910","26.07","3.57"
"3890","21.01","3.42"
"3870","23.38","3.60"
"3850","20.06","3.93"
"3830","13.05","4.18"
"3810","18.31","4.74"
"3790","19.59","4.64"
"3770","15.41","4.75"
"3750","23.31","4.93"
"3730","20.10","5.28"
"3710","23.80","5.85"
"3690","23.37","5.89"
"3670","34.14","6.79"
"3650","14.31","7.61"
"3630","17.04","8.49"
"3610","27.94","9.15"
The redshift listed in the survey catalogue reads 0.312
